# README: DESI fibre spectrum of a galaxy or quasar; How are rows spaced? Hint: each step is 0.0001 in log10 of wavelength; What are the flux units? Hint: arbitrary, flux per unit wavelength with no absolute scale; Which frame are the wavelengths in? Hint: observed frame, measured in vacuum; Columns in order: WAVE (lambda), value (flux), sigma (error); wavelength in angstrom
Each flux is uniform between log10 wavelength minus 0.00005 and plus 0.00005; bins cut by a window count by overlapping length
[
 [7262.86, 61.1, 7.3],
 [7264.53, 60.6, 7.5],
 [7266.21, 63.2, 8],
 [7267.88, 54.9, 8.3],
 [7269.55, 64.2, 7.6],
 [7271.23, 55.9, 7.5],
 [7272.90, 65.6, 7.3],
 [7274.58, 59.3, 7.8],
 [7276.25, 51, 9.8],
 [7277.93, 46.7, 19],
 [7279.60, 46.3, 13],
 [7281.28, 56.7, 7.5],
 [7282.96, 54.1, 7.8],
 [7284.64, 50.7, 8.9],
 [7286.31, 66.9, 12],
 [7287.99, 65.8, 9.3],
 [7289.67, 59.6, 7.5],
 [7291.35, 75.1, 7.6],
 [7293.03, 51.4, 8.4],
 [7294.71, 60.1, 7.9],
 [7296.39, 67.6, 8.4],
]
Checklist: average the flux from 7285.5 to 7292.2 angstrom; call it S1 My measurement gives 66.8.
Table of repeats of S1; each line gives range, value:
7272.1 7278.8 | 55.6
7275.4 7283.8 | 51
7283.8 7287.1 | 58.8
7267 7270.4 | 59.6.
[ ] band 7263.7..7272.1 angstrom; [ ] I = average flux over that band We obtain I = 59.8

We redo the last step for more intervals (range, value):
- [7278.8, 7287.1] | 54.9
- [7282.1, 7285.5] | 52.6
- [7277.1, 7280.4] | 46.6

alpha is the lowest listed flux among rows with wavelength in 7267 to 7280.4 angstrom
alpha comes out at 46.3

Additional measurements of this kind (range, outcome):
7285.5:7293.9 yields 51.4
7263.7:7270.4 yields 54.9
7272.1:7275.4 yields 59.3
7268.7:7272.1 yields 55.9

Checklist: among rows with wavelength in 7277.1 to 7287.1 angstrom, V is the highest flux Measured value 66.9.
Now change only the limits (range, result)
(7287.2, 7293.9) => 75.1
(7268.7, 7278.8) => 65.6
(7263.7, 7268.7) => 63.2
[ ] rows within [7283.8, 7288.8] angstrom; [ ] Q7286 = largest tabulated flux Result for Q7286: 66.9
